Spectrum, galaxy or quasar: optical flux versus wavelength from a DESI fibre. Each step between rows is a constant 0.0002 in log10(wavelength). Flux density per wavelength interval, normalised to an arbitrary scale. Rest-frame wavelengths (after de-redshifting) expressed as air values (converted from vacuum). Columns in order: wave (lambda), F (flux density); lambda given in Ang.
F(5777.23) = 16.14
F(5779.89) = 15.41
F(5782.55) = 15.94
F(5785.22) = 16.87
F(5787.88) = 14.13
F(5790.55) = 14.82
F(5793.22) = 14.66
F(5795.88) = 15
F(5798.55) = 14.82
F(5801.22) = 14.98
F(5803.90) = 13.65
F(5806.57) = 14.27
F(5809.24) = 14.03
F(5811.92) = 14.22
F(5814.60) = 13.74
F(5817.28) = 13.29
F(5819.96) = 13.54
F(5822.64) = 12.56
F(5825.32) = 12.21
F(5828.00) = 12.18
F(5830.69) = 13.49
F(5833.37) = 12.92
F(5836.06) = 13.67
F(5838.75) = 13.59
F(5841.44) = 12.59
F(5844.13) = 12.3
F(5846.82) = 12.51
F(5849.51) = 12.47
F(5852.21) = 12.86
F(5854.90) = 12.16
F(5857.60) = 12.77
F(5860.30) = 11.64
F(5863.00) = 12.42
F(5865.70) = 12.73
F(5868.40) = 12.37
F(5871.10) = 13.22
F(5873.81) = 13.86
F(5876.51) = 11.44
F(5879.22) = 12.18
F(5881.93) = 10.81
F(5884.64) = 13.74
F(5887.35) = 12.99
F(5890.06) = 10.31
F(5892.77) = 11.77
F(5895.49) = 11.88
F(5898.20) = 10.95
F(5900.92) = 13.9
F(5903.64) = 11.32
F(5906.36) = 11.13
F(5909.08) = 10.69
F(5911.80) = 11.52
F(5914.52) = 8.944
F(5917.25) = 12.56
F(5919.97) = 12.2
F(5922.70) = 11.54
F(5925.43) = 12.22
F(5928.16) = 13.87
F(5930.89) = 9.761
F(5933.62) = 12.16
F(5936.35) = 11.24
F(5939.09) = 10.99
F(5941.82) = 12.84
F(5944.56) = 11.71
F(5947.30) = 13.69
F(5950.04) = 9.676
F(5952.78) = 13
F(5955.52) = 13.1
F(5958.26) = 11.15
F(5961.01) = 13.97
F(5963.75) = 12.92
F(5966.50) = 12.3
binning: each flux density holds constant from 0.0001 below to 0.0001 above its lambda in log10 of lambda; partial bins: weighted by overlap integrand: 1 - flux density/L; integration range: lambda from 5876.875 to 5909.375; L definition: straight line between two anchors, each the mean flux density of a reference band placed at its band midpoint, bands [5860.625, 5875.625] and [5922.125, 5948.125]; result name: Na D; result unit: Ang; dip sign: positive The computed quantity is 1.71 Ang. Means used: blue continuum 12.8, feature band 11.8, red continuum 12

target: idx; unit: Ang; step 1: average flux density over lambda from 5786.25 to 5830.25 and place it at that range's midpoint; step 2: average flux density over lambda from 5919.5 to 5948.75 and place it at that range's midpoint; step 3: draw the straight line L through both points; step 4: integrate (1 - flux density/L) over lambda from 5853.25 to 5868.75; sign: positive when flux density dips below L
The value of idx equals 0.9 Ang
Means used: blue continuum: 13.9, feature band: 12.4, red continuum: 12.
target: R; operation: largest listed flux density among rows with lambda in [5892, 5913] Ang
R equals 13.9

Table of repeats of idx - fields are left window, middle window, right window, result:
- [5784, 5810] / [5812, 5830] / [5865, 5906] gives 1.3 Ang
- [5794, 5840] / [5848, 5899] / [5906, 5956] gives 1.8 Ang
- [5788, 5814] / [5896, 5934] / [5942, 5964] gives 3.8 Ang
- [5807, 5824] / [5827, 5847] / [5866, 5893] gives 0.3 Ang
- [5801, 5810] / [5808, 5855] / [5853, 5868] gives 0.9 Ang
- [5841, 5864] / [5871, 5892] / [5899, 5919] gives -0.6 Ang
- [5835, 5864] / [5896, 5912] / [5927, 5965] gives 1.0 Ang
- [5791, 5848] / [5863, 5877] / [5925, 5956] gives 0.1 Ang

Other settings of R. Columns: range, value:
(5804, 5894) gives 14.27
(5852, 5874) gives 13.86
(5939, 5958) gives 13.69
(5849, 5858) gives 12.86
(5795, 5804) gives 15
